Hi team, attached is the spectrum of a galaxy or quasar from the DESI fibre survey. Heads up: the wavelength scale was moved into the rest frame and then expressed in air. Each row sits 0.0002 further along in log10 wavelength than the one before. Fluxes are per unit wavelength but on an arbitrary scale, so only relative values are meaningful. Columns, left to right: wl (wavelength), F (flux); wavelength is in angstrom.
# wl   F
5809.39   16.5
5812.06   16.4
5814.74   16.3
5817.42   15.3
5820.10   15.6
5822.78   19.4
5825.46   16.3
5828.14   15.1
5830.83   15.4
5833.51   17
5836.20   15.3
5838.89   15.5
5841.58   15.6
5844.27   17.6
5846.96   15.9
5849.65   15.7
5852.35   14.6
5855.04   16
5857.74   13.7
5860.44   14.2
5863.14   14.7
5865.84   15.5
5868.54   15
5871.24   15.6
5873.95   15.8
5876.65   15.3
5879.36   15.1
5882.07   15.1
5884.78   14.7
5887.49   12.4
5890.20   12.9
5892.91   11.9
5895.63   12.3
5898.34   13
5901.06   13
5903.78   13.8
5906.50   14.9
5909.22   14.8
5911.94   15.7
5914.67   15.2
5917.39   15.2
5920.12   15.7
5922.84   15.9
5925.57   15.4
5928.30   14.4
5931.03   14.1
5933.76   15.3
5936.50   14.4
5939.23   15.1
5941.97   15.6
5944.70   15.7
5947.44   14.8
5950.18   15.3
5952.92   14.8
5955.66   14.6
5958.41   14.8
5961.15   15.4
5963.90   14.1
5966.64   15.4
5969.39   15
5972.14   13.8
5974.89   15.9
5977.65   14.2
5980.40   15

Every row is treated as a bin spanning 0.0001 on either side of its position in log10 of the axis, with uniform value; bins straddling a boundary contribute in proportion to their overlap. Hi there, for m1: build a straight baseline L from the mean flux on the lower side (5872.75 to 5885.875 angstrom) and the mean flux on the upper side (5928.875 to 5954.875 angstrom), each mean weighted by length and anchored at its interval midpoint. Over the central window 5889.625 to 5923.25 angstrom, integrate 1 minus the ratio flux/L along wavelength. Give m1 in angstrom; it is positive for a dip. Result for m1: 2.11 angstrom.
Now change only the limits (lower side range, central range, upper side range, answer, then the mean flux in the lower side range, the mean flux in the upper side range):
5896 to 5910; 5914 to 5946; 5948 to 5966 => -1.9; 13.8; 14.9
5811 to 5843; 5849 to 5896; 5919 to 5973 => 3.5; 16.1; 15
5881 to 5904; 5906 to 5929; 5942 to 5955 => -2.0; 13.2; 15.2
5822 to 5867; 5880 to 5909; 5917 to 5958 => 3.5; 15.7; 15.1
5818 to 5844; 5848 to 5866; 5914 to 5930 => 1.2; 16.2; 15.3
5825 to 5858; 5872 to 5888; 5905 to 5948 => 0.6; 15.7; 15.1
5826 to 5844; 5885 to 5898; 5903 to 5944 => 2.3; 15.8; 15.1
